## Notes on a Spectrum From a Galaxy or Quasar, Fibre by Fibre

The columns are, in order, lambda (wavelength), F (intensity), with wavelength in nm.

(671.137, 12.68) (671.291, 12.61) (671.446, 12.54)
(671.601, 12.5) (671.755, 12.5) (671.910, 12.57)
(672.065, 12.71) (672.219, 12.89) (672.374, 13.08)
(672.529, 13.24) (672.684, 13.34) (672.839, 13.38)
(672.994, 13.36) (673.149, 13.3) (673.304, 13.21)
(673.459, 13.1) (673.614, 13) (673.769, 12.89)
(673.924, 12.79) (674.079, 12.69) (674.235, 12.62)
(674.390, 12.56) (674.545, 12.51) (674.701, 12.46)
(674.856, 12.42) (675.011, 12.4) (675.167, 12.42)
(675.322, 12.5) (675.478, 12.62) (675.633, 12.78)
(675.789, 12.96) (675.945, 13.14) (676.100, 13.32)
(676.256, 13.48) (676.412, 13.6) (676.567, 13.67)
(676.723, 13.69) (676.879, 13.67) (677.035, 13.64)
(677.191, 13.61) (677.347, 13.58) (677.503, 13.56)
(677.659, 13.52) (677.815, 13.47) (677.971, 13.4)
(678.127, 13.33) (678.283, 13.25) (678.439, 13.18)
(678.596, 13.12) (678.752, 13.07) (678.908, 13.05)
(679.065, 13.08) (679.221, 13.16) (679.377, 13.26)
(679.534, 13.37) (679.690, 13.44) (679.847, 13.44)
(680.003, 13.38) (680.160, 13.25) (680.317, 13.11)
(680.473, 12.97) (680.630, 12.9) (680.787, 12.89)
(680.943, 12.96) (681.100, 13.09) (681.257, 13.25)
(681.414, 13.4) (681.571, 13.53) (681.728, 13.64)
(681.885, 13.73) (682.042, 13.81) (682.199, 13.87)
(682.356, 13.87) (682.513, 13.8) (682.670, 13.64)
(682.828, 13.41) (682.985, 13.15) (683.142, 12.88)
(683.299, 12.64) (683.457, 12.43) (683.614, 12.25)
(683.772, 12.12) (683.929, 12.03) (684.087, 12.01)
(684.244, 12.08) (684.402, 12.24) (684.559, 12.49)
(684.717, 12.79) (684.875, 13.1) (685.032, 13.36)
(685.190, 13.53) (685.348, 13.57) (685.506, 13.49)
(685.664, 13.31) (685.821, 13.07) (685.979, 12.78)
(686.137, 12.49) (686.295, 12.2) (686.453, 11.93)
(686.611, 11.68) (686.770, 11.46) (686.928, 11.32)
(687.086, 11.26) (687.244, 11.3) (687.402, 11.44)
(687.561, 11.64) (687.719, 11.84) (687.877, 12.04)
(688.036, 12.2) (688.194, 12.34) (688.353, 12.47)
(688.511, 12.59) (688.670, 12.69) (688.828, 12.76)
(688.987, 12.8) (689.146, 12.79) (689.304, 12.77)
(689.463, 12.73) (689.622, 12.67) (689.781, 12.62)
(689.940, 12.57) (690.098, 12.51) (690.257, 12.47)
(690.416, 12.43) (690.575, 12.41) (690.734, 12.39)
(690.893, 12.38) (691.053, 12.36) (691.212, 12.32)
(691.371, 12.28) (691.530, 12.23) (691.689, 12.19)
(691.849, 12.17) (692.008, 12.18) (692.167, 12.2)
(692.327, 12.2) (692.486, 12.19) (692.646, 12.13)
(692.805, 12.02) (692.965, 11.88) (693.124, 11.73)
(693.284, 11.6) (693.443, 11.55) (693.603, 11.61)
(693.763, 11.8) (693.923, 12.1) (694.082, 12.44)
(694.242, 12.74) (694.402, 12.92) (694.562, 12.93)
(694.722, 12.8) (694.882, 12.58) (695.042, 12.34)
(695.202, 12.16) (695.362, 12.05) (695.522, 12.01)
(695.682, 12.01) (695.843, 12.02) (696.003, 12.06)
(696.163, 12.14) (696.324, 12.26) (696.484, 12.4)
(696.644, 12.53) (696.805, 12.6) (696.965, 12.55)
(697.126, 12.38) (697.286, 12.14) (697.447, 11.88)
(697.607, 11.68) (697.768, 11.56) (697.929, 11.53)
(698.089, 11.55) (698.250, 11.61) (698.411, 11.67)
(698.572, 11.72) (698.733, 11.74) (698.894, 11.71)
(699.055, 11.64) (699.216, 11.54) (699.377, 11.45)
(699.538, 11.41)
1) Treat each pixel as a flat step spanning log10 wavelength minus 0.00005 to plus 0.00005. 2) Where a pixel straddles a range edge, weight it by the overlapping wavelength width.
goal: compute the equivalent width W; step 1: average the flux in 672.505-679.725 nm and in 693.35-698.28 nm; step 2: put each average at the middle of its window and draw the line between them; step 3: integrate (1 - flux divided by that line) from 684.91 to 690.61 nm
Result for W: 0.056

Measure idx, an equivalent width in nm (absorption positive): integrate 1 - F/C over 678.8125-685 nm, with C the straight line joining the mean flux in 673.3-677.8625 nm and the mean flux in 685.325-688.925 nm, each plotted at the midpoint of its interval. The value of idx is -0.22 nm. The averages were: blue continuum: 13.1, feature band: 13.1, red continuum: 12.2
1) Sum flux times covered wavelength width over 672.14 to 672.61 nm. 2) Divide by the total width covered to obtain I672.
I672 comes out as 13.1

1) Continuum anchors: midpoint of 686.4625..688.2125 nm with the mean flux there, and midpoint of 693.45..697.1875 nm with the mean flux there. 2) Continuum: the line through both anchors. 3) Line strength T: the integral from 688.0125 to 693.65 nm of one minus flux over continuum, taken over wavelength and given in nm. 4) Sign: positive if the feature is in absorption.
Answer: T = -0.18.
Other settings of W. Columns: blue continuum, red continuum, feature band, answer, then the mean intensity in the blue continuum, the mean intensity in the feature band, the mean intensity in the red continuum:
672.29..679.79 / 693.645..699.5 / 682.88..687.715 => 0.10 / 13.1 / 12.4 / 12.1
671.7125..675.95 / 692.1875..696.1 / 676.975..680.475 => -0.18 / 12.8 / 13.3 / 12.2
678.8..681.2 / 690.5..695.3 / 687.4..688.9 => 0.04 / 13.2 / 12.2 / 12.2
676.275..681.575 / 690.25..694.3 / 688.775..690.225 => -0.03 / 13.3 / 12.7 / 12.1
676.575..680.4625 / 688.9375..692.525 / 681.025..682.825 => -0.07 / 13.4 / 13.6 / 12.4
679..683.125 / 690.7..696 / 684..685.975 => 0.01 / 13.4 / 12.9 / 12.2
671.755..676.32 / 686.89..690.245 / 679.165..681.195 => -0.09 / 12.9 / 13.2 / 12.3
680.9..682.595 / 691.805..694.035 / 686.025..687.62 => 0.14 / 13.6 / 11.7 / 12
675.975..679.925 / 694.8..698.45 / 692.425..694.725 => 0.03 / 13.4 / 12.1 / 12.1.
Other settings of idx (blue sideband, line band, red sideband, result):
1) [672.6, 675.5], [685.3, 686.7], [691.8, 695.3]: -0.03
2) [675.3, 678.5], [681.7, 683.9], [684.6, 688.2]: -0.08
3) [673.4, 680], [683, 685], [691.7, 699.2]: 0.04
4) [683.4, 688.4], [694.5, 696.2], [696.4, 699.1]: -0.04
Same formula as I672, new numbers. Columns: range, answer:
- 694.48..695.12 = 12.7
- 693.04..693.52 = 11.7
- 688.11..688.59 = 12.5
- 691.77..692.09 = 12.2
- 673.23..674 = 13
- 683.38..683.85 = 12.3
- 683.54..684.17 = 12.1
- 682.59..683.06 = 13.4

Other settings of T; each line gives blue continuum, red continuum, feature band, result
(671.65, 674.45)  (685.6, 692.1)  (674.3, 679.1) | -0.123 nm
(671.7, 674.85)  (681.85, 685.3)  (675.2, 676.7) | -0.024 nm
